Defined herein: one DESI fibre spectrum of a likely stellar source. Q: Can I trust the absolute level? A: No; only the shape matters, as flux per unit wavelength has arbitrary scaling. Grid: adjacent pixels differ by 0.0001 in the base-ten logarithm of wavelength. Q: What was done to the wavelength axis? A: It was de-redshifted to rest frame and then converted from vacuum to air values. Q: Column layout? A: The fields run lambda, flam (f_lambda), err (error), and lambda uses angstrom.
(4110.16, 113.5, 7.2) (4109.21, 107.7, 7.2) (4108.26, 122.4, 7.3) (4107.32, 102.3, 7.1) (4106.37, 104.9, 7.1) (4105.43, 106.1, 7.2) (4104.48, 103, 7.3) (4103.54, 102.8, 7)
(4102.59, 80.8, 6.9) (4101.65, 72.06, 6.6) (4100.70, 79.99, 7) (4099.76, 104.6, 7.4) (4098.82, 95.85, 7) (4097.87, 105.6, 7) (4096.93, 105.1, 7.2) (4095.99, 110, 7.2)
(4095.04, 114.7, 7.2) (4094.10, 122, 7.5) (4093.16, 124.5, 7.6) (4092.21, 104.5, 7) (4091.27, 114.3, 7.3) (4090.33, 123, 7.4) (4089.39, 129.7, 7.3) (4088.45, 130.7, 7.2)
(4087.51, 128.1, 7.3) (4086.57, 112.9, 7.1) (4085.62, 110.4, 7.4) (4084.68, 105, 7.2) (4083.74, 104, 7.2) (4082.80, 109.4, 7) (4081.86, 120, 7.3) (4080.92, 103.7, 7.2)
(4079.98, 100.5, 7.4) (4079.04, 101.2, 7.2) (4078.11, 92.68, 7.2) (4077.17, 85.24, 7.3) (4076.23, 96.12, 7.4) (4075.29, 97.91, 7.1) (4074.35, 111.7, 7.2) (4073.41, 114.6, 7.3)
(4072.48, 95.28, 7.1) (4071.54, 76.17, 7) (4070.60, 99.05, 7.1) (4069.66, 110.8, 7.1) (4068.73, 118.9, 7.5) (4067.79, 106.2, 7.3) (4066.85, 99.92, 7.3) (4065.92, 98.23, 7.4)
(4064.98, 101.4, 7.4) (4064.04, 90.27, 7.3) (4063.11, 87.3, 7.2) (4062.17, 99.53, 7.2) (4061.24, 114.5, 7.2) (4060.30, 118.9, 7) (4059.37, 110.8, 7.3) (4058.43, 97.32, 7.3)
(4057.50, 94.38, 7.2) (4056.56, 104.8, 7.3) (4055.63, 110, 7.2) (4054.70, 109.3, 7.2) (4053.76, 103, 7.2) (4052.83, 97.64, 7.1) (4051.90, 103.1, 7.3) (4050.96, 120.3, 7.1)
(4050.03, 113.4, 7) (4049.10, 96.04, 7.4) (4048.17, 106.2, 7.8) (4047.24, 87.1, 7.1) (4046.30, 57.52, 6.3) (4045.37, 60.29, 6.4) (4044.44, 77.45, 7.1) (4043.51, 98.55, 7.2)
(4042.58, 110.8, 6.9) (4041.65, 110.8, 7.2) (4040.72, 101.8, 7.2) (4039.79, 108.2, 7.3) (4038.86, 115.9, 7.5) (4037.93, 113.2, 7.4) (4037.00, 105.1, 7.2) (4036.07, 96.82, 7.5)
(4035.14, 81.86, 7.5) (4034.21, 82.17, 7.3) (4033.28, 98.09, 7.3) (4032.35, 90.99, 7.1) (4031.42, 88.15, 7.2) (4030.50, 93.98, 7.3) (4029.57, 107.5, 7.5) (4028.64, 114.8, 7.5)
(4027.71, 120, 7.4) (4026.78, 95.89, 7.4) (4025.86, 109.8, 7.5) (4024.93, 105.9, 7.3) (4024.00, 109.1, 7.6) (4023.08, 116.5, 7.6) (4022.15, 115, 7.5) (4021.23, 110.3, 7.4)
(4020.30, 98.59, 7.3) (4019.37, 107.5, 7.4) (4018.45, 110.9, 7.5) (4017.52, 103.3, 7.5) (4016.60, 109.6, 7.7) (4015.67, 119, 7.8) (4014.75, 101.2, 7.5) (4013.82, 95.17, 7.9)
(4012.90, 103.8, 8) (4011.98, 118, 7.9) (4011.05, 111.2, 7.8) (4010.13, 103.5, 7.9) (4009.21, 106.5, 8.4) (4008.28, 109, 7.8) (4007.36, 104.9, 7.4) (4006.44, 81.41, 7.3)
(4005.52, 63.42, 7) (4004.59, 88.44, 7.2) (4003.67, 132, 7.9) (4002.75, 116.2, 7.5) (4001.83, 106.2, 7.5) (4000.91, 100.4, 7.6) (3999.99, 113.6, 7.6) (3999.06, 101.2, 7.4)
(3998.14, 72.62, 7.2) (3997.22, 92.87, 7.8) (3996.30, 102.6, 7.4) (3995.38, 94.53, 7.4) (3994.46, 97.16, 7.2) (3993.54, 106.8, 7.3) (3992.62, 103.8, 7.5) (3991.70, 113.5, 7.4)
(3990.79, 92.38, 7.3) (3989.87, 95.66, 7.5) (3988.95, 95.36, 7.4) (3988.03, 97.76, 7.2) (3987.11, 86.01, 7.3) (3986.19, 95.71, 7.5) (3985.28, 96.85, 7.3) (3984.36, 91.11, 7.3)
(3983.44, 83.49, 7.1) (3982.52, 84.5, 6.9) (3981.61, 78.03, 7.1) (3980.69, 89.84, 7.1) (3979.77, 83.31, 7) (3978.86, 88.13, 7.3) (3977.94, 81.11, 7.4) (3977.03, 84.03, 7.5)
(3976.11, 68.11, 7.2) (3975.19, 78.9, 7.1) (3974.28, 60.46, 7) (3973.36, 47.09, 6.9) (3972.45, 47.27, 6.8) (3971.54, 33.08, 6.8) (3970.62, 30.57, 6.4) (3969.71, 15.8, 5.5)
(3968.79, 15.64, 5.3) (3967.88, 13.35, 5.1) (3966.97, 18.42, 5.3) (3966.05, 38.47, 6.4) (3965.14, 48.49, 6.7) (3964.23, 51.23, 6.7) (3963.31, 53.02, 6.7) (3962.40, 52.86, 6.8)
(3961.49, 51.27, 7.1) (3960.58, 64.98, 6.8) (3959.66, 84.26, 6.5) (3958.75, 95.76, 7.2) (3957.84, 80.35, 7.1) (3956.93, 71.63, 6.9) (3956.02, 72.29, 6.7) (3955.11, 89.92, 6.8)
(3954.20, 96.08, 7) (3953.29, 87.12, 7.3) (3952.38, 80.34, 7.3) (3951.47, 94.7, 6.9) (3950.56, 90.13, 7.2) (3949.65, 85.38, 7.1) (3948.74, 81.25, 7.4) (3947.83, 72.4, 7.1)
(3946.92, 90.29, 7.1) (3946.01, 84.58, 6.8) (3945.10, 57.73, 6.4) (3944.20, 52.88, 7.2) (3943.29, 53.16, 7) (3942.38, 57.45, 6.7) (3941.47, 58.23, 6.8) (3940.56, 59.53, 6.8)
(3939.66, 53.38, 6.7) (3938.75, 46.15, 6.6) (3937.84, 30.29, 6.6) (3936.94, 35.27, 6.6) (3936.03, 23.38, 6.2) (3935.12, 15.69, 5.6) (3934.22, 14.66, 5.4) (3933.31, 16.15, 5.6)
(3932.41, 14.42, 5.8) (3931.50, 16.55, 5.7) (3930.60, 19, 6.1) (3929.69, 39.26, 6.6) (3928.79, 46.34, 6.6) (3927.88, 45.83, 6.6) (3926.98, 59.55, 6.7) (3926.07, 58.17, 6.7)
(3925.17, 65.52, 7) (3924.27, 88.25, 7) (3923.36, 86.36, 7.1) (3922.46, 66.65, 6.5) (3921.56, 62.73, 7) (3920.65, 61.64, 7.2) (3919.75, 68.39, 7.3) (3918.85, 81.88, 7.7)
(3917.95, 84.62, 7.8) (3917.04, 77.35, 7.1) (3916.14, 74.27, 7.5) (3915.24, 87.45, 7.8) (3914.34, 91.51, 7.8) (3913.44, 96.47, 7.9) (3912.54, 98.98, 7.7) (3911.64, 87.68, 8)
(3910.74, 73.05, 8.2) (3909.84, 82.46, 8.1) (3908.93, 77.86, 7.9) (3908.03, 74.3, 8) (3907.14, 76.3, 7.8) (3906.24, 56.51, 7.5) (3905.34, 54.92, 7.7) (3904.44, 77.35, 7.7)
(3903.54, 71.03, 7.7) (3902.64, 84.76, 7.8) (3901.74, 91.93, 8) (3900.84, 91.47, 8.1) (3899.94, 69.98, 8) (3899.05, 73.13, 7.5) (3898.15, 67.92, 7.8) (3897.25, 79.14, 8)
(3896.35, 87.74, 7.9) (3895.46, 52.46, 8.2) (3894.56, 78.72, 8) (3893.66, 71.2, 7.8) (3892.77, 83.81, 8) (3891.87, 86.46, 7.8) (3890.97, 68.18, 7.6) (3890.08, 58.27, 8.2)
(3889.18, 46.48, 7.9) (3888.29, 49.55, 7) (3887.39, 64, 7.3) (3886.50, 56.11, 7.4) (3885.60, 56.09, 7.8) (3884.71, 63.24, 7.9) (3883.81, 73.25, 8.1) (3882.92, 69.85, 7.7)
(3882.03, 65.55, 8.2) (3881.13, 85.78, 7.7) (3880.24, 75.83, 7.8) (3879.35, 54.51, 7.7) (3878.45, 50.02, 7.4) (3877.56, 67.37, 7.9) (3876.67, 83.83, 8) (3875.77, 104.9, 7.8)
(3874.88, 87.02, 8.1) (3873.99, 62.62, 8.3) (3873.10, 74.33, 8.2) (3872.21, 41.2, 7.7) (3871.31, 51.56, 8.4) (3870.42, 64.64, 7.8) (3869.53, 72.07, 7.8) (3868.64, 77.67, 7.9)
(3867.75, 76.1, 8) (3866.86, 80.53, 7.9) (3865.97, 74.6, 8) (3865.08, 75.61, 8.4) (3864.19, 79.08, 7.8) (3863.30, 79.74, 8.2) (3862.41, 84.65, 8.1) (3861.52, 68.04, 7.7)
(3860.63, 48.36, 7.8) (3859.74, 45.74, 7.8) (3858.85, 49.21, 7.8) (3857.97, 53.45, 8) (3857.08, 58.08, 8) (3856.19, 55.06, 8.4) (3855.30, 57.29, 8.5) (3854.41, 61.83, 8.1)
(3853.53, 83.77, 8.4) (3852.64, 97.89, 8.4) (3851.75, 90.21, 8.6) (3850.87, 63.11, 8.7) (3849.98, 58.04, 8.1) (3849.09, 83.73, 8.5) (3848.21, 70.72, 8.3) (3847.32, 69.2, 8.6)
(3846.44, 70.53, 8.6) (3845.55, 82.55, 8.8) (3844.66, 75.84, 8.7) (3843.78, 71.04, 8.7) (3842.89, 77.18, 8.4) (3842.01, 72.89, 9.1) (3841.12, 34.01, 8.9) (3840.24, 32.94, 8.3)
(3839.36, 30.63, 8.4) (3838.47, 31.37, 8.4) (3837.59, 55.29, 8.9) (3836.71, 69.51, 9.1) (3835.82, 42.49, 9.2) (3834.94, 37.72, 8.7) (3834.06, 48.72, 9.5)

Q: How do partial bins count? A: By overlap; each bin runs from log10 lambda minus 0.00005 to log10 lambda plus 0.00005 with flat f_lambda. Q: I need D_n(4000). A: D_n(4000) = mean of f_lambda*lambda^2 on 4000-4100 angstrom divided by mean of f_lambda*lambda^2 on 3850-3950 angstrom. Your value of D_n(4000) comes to 1.7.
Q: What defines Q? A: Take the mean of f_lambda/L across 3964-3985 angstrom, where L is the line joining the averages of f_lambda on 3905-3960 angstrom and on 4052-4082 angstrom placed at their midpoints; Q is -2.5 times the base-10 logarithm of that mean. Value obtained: 0.31 mag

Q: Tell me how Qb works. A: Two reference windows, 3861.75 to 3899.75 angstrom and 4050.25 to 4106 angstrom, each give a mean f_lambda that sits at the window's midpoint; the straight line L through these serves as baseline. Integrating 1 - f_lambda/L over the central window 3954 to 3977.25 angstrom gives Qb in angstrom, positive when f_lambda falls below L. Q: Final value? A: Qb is 8.1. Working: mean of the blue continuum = 70.3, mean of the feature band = 55.5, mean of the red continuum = 105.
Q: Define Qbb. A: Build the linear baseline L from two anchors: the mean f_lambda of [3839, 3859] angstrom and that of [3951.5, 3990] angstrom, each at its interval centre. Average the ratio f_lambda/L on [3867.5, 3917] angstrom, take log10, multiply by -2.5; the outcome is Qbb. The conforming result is -0.09 mag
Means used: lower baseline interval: 65.6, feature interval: 72.8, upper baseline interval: 68.6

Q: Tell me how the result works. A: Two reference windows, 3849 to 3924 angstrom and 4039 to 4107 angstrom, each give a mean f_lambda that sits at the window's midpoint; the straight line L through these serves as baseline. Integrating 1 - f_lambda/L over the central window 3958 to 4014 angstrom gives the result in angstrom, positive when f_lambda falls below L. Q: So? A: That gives 5.2 angstrom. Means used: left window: 71.9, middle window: 80.9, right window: 103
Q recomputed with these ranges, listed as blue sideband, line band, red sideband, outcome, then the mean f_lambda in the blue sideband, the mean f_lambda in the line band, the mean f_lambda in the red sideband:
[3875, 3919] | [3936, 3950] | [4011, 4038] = 0.387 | 74.2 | 59.7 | 104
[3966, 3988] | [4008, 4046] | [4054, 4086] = -0.217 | 64.1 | 103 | 103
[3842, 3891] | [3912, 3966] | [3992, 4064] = 0.298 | 68.5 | 63.3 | 102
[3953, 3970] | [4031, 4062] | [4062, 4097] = -0.072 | 58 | 99.6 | 107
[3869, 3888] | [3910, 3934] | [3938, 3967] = 0.068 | 67.7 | 63.9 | 68.3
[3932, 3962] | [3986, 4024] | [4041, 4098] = -0.237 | 62.6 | 102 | 104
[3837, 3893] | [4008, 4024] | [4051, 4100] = -0.140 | 66.5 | 108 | 106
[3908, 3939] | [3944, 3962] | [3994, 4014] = -0.076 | 58.9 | 79.5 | 101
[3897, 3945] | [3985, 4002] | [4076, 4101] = -0.189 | 62.1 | 98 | 109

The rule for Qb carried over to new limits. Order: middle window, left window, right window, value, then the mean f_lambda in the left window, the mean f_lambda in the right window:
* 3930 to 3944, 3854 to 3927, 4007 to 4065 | 8.1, 71.2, 103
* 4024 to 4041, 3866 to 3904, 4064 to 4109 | -1.0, 70.8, 105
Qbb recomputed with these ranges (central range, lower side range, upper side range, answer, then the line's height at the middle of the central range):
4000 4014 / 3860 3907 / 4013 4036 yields -0.04 mag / 99.3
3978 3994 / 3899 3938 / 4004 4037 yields -0.04 mag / 89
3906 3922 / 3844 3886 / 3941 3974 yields -0.20 mag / 65.4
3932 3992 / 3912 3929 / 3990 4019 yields 0.35 mag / 88.1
